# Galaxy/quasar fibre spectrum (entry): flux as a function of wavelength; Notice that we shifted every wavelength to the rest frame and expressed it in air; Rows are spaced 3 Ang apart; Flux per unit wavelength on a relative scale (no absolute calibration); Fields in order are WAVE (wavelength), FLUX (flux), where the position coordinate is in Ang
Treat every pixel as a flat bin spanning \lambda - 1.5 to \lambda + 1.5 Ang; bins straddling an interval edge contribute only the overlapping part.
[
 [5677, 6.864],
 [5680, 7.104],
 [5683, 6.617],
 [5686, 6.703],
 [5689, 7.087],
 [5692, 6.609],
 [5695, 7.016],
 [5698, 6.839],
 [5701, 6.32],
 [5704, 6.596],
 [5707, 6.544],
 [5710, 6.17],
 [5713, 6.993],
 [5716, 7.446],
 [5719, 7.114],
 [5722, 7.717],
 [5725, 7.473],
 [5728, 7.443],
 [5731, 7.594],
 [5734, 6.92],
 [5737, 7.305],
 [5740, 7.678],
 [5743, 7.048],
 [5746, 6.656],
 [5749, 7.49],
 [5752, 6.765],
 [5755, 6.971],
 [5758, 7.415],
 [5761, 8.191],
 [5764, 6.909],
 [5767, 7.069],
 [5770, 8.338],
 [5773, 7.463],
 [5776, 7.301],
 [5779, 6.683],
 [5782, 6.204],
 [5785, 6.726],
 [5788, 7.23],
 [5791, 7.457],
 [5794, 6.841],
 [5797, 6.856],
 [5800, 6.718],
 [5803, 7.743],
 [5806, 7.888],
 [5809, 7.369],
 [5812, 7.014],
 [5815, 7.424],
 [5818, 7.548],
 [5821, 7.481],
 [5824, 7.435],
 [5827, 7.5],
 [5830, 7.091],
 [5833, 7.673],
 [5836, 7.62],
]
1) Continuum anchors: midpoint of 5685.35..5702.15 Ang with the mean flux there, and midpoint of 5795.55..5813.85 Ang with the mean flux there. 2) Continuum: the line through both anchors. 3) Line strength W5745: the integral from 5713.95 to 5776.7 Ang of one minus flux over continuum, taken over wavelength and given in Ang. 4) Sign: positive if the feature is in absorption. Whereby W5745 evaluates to -3.1 Ang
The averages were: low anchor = 6.77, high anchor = 7.27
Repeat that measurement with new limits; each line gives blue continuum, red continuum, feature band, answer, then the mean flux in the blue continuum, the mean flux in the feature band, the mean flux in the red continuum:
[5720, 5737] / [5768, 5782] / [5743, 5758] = 0.7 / 7.41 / 7.02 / 7.3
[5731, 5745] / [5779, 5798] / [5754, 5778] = -1.4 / 7.26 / 7.45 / 6.87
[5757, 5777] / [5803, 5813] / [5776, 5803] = 2.1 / 7.53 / 6.92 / 7.49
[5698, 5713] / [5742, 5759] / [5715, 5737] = -2.0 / 6.51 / 7.38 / 7.05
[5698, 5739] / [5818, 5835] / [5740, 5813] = 0.7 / 7.05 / 7.19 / 7.45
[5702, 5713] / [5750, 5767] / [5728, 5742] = -0.9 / 6.51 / 7.37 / 7.24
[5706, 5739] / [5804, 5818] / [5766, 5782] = 0.1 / 7.17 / 7.27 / 7.45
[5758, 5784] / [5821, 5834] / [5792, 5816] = 0.4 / 7.27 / 7.23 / 7.42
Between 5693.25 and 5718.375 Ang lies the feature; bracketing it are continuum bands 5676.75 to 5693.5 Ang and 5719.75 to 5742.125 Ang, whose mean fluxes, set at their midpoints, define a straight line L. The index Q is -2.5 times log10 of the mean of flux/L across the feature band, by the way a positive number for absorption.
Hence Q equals 0.05 mag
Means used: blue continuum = 6.83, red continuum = 7.42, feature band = 6.75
